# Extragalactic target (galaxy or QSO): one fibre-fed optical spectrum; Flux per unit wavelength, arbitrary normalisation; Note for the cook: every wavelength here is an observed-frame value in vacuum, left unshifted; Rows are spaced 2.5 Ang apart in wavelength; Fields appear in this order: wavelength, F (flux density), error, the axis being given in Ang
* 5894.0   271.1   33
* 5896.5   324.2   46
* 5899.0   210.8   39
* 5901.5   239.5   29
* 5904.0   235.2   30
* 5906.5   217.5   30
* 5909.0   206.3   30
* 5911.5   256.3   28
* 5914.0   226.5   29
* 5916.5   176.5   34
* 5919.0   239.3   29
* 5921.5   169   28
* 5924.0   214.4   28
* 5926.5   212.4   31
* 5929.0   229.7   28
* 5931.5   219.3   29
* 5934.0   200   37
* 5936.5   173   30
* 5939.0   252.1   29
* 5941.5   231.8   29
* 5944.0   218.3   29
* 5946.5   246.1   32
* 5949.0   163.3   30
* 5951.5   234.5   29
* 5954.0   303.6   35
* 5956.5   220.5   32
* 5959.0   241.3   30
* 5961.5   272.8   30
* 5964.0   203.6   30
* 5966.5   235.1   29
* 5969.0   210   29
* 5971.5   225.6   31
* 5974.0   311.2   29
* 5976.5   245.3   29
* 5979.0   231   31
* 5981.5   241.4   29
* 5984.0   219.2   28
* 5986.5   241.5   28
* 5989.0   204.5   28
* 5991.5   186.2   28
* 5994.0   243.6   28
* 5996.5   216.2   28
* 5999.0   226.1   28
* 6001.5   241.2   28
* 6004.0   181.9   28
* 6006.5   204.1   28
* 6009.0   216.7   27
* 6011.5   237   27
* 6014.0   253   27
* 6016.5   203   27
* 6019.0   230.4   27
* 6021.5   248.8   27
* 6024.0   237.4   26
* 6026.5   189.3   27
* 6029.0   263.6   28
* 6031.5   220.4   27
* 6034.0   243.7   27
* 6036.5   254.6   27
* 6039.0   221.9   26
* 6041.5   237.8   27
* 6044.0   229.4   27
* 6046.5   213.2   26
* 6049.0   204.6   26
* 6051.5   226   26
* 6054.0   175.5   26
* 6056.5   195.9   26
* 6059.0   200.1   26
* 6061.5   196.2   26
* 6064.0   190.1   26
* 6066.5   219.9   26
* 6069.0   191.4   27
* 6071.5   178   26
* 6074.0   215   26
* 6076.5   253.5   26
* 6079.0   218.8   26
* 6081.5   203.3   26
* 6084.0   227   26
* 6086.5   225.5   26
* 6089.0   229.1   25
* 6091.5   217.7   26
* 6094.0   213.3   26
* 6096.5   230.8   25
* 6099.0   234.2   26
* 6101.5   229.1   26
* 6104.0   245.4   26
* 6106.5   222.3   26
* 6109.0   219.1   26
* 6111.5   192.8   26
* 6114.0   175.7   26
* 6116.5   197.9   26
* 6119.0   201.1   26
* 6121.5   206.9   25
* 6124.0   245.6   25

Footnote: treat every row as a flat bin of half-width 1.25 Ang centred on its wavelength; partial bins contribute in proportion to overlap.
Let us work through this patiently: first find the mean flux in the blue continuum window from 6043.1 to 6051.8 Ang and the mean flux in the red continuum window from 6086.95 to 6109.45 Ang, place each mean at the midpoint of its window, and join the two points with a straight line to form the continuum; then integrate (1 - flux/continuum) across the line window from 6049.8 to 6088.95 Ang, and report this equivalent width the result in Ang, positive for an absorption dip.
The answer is 2.31 Ang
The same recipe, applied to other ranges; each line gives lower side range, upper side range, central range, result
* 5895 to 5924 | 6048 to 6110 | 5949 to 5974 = -1.7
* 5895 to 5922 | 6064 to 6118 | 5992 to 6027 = -0.3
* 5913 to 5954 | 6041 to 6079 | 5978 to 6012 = -1.3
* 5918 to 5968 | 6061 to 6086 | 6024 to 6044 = -1.8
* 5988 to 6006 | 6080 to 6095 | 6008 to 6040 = -2.5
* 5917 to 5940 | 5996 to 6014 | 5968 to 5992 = -1.8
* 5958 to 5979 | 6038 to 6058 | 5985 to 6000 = 0.9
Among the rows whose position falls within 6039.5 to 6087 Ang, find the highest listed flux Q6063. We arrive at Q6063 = 253.5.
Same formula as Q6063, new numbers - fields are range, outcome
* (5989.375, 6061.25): 263.6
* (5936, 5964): 303.6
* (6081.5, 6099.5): 234.2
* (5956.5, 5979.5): 311.2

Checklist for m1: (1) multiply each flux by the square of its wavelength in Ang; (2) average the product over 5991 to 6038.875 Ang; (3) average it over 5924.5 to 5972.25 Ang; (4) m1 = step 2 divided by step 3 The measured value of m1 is 1.0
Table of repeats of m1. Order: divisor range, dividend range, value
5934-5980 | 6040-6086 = 0.93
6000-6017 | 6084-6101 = 1.05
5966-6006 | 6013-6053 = 1.02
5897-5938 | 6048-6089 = 1.01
